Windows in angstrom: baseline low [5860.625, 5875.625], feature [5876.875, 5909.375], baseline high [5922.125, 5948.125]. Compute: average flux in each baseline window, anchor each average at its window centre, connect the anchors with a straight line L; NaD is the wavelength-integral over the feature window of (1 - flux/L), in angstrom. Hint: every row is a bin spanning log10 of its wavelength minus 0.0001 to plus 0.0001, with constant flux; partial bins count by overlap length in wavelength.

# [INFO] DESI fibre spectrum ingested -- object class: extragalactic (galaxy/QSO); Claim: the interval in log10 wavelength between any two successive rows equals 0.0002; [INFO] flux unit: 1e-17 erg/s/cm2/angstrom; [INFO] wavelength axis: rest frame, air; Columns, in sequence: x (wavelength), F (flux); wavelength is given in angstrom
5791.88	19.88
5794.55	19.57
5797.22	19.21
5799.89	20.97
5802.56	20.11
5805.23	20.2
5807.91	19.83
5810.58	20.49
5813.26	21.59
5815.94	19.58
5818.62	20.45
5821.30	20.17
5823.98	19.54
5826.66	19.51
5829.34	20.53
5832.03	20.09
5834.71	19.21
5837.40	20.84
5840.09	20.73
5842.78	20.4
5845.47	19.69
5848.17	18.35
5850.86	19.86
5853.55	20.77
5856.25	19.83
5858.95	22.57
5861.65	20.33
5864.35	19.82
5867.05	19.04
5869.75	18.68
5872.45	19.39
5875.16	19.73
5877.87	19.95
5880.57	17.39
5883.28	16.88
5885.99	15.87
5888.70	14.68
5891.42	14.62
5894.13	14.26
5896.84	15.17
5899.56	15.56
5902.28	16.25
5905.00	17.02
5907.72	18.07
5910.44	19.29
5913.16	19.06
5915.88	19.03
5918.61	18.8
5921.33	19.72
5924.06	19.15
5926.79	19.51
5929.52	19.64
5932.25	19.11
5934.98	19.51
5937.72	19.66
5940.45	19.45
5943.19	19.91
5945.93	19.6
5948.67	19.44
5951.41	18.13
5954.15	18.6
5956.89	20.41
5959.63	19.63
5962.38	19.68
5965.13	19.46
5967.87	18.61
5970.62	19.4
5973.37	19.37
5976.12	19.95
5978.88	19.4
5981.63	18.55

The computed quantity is 5.3 angstrom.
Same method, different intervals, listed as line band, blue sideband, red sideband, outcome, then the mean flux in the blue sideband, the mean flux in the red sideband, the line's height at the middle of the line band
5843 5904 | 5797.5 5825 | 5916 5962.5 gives 5.2 angstrom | 20.3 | 19.4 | 19.8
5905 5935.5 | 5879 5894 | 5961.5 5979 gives -3.2 angstrom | 15.8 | 19.4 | 17.3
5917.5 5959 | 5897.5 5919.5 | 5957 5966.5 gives -1.2 angstrom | 17.8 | 19.7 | 18.8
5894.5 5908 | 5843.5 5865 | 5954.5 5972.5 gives 2.5 angstrom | 20.2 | 19.5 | 19.9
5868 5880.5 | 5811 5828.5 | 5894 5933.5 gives -0.2 angstrom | 20.2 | 18.1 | 19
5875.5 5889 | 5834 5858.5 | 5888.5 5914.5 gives 0.3 angstrom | 20.1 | 16.5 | 17.7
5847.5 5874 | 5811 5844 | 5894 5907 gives -2.4 angstrom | 20.2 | 15.9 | 18.3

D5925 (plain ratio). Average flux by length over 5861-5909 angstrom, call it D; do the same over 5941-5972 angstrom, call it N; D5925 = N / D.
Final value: 1.12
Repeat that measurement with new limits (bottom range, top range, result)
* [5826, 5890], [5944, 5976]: 1.00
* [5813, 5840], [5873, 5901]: 0.82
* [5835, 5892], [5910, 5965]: 1.02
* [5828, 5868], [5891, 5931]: 0.88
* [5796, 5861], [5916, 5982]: 0.96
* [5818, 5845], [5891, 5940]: 0.90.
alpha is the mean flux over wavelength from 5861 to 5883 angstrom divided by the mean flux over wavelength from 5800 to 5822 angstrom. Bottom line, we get 0.94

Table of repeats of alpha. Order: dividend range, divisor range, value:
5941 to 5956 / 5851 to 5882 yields 0.97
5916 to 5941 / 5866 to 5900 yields 1.14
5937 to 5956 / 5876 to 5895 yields 1.18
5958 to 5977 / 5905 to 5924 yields 1.03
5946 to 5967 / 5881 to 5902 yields 1.25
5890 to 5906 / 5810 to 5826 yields 0.76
